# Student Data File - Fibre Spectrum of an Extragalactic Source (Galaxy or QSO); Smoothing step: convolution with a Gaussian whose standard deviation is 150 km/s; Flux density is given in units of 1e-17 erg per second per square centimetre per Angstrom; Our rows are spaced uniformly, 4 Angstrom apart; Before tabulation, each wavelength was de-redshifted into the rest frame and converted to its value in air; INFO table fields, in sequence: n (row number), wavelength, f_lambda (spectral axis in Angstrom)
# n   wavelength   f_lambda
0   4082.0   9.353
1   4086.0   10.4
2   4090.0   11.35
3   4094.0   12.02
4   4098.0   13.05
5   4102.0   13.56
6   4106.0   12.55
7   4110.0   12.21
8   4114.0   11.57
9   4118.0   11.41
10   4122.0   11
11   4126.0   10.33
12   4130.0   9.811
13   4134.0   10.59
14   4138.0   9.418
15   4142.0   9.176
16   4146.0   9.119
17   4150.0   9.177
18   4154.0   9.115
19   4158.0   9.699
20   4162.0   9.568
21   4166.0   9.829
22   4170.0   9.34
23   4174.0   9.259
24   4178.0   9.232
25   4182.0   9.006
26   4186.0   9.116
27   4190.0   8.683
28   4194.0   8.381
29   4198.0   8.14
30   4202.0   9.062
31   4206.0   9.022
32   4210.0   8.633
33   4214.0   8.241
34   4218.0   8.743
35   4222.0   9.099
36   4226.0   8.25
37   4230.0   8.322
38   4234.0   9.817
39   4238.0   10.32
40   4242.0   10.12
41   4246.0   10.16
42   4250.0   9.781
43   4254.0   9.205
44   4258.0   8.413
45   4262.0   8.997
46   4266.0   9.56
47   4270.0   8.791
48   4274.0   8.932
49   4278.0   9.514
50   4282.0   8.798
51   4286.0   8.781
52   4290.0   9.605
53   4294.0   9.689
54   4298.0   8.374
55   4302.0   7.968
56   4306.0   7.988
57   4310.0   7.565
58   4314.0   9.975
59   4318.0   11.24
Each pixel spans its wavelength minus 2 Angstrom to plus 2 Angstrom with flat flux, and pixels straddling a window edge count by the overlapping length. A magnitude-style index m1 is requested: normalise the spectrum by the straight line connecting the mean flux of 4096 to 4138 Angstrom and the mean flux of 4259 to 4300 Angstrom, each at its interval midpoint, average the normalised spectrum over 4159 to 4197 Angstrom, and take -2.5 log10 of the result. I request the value 0.16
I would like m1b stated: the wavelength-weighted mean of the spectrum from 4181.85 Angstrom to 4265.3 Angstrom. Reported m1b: 9.03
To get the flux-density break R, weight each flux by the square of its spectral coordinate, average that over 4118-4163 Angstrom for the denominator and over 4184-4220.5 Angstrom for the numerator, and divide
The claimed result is 0.91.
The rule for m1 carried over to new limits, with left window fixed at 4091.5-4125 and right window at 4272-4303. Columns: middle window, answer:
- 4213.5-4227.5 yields 0.18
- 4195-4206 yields 0.21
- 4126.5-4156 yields 0.21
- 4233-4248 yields -0.03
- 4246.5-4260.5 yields 0.04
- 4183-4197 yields 0.22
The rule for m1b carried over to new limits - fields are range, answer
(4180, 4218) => 8.7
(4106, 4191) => 9.92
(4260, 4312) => 8.81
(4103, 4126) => 11.7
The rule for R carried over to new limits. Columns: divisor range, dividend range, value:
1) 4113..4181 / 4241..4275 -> 1.00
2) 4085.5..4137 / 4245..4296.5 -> 0.86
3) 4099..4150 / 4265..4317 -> 0.89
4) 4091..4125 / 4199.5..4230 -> 0.76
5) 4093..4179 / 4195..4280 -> 0.91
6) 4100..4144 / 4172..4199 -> 0.83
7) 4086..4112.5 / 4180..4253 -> 0.78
